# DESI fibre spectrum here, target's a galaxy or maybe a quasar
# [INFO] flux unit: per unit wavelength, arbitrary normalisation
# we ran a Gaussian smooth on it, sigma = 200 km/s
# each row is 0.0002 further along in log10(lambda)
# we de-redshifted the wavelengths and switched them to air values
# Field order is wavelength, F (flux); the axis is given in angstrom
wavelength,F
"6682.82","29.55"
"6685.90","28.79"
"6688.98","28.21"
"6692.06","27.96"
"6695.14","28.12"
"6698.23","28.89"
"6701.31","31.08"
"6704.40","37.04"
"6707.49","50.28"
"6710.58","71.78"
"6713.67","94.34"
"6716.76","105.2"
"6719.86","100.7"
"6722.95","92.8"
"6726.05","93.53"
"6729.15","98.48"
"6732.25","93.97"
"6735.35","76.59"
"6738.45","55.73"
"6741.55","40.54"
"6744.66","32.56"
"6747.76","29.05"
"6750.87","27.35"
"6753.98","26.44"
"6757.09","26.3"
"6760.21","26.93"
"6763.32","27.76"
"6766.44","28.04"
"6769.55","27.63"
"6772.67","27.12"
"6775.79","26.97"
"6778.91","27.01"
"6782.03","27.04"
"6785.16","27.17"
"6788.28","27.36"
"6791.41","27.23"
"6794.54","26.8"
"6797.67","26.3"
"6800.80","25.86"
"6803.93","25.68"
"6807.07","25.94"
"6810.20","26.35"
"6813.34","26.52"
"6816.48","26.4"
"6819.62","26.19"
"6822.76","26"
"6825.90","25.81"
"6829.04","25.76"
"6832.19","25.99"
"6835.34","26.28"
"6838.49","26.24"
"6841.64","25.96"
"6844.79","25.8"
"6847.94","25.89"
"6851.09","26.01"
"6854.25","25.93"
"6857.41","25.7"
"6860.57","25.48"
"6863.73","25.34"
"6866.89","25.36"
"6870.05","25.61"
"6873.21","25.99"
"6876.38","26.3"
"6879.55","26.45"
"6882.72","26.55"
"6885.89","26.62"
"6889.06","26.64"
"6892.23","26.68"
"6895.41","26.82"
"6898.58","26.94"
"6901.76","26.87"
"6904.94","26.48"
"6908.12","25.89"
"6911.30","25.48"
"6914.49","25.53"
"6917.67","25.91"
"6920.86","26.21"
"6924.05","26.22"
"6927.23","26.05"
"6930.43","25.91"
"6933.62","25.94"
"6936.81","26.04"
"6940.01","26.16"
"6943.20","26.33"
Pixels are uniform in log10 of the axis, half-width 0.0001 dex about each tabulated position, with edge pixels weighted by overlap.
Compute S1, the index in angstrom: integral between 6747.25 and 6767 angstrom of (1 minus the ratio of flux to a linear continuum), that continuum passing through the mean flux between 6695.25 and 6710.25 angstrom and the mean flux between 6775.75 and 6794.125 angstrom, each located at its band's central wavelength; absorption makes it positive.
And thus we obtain 2.4 angstrom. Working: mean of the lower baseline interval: 38.8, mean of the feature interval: 27.3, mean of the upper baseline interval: 27.1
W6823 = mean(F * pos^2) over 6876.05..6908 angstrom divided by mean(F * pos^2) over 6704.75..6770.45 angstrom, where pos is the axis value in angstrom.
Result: 0.5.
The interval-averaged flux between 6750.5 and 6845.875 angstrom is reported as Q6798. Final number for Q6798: 26.6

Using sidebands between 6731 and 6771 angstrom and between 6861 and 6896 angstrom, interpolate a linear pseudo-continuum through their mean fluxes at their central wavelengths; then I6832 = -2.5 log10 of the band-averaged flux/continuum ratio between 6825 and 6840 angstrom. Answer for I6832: 0.19 mag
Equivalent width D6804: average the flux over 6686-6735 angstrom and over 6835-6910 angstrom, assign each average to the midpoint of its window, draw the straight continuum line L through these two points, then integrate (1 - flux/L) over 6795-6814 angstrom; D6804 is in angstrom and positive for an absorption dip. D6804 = 7.27 angstrom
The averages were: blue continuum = 64.7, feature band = 26.1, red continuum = 26.2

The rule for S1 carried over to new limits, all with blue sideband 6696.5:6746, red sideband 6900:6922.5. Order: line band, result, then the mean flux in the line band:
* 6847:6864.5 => 5.82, 25.7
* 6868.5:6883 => 3.35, 26.1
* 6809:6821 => 5.38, 26.4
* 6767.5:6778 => 5.51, 27.3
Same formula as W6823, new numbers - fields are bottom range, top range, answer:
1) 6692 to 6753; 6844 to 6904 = 0.45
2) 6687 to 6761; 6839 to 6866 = 0.48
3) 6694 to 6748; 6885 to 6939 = 0.42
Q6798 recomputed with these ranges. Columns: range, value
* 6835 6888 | 26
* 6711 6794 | 49.7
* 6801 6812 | 26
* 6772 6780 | 27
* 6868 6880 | 26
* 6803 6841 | 26.1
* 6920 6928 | 26.2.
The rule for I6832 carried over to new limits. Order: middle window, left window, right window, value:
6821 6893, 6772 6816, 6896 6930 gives 0.016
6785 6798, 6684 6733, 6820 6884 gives 0.462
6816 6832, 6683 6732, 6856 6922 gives 0.431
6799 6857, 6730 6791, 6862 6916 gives 0.189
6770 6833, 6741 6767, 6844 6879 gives 0.045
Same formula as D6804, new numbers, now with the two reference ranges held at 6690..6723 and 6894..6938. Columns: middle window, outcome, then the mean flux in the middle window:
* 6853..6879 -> 6.3 angstrom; 25.7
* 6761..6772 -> 4.8 angstrom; 27.7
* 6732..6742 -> -2.2 angstrom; 66.1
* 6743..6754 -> 4.8 angstrom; 29.3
